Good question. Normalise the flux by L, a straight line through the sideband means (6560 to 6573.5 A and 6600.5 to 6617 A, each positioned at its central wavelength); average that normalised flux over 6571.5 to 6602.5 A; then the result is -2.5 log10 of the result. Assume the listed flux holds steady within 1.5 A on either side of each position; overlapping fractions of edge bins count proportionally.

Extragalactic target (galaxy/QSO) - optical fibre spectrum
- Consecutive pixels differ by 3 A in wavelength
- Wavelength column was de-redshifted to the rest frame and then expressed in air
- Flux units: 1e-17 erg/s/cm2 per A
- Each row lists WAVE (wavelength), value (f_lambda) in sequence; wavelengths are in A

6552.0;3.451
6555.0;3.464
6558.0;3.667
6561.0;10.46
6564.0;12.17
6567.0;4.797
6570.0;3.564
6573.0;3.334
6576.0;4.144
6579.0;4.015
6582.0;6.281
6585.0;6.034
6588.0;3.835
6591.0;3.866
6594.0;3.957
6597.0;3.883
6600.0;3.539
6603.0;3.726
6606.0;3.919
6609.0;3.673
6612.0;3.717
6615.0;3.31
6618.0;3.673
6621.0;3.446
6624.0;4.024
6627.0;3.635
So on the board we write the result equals 0.241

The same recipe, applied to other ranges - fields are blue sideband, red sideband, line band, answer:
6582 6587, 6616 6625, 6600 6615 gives 0.21 mag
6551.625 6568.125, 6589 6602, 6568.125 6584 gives 0.20 mag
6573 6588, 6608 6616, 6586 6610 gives 0.07 mag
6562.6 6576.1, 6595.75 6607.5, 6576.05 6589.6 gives -0.01 mag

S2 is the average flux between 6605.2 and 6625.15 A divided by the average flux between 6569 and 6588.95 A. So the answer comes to 0.82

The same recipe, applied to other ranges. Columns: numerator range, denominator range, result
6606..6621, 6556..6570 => 0.50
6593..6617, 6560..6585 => 0.62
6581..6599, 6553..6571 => 0.72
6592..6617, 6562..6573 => 0.57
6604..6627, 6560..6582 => 0.61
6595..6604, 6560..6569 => 0.43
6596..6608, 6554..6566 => 0.50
